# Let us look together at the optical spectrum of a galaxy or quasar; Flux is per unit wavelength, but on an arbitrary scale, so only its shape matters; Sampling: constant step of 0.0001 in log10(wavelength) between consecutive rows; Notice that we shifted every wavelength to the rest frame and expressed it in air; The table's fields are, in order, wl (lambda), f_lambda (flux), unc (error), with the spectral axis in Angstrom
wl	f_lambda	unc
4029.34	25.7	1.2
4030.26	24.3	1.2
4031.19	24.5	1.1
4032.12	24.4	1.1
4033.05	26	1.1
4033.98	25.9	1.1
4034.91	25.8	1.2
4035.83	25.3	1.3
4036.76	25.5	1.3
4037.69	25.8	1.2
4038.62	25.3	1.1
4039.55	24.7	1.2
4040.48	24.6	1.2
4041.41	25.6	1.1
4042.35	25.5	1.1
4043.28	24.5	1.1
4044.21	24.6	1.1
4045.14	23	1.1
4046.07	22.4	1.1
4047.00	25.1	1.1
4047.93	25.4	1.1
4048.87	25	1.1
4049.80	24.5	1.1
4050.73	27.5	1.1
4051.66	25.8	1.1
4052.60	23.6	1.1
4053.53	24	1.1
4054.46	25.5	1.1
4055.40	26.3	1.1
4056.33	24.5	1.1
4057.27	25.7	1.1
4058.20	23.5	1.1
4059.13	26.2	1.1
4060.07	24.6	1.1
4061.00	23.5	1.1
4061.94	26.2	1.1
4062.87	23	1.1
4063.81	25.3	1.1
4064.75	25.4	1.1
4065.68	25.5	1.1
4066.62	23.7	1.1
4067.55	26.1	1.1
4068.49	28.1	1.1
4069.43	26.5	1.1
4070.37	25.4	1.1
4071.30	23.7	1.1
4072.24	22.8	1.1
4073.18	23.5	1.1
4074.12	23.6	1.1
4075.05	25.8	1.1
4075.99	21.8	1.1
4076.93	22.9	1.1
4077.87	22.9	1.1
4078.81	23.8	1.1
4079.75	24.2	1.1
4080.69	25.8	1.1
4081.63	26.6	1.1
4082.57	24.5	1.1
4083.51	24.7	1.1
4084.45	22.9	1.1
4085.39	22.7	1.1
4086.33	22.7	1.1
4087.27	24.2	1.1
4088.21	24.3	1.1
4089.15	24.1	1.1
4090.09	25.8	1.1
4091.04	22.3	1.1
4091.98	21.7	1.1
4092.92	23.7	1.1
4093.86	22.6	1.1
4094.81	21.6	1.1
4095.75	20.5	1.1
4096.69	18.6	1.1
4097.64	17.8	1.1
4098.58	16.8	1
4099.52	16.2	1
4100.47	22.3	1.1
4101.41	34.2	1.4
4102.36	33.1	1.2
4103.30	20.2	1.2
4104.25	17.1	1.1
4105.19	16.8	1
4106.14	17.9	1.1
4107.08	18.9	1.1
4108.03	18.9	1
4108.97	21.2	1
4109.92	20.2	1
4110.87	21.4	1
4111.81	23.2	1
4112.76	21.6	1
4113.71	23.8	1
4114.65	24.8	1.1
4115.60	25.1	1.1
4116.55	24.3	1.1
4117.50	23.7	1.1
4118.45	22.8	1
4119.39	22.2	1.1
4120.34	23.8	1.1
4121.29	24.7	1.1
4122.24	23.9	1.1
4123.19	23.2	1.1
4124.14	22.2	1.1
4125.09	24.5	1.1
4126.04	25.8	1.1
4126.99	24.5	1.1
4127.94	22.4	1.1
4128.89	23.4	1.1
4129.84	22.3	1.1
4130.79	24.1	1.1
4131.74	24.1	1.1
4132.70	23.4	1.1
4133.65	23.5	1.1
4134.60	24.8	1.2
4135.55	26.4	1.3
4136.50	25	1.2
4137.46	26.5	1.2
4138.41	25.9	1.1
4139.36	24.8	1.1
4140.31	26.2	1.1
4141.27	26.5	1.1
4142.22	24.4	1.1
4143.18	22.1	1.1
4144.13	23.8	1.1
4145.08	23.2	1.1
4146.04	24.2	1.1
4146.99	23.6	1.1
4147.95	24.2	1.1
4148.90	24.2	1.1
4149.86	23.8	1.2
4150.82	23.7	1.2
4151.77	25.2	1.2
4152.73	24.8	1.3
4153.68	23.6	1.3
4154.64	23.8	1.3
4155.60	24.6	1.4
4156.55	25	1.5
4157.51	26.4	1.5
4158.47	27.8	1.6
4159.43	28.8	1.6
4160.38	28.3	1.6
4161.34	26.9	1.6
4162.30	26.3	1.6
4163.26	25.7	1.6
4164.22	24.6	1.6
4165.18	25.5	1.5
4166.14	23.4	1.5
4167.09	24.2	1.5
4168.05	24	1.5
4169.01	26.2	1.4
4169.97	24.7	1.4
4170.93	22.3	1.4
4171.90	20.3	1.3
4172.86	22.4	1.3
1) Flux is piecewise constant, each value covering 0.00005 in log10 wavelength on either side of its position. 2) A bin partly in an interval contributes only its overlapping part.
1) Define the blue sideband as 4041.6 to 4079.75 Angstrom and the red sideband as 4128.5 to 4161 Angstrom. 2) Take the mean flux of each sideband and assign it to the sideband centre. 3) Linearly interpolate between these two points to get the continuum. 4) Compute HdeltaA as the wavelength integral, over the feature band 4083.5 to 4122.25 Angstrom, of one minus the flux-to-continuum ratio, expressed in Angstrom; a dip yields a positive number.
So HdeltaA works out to 3.8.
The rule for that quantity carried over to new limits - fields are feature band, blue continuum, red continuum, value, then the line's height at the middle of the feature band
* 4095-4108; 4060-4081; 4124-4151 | 1.95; 24.4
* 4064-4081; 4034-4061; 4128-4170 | 0.29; 25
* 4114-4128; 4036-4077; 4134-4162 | 0.63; 25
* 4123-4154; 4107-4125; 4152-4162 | 0.31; 24.5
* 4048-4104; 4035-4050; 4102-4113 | -3.28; 22.7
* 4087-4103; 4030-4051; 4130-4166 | 1.34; 25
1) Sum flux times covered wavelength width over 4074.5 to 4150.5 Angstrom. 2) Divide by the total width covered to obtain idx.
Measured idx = 23.3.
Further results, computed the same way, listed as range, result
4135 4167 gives 25.1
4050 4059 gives 25.2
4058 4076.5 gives 24.7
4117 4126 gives 23.6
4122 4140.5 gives 24.3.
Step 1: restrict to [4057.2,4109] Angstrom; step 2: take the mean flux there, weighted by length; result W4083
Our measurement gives 23.3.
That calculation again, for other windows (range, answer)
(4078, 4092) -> 24.1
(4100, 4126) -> 22.9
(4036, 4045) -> 25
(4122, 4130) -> 23.6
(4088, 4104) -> 22.6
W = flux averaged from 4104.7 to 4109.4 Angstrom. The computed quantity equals 18.7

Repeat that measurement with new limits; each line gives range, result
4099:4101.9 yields 24.1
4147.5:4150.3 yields 24.1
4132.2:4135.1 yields 23.9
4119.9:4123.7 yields 23.9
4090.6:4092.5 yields 22.1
